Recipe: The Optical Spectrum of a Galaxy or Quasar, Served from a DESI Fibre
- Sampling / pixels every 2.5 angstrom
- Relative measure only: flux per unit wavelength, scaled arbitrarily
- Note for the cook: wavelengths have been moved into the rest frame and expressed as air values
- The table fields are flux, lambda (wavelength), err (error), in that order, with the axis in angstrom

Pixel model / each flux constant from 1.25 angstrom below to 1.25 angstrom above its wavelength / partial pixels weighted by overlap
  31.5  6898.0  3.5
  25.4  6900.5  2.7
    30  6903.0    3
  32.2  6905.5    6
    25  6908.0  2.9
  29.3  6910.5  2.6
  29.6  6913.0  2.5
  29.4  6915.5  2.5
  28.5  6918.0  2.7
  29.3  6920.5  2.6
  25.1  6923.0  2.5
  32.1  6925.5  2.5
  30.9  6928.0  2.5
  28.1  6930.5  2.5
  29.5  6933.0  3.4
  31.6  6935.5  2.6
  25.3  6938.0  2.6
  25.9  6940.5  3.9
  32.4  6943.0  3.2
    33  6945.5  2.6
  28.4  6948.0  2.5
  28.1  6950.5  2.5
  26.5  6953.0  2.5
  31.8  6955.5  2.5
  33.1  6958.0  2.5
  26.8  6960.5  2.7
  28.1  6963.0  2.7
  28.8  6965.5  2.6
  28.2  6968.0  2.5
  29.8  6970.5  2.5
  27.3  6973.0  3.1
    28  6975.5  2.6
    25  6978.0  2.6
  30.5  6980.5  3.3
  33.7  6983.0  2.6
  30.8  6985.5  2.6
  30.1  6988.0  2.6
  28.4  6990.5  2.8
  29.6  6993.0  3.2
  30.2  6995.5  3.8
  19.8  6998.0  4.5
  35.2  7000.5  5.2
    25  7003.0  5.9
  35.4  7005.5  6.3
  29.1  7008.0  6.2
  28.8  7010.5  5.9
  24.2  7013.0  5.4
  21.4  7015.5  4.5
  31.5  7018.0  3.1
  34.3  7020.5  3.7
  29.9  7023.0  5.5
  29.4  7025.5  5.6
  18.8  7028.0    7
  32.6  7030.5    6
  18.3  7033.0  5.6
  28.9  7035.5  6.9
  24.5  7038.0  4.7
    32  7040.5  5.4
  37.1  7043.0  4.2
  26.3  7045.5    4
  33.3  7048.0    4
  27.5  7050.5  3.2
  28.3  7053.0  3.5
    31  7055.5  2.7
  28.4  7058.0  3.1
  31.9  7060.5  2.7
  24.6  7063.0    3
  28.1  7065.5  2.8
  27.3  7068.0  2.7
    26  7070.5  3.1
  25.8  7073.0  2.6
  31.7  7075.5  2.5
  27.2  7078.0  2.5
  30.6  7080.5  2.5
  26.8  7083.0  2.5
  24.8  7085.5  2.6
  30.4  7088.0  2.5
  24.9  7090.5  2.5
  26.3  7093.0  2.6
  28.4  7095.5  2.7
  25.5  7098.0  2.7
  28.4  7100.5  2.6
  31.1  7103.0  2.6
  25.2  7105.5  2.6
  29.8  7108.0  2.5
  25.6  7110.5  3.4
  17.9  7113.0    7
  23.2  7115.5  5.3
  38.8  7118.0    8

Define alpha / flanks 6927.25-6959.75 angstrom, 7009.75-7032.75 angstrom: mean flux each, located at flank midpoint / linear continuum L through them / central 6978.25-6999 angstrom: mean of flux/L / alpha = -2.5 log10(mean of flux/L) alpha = -0.03 mag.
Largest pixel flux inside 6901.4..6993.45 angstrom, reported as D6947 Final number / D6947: 33.7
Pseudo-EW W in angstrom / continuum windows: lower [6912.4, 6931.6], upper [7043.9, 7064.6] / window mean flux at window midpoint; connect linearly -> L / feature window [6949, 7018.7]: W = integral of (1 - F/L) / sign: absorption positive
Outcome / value 0.8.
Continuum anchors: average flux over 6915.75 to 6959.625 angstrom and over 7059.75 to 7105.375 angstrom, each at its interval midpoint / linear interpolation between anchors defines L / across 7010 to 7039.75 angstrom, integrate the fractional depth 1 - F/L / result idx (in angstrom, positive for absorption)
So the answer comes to 1.49 angstrom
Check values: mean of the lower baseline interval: 29.4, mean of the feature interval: 26.9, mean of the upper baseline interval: 27.7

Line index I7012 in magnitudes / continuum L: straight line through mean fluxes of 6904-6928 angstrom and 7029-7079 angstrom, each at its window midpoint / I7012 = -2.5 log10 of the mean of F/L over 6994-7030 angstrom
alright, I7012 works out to 0.02 mag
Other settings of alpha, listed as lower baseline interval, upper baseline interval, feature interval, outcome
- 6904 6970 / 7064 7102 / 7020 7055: -0.023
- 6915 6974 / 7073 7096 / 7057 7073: 0.016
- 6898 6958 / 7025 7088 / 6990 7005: 0.007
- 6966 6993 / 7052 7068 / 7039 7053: -0.078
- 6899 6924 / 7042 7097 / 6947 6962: -0.025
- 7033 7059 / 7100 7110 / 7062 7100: 0.057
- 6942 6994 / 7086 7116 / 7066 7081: -0.037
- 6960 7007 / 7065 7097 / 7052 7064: -0.040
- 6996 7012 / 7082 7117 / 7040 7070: -0.074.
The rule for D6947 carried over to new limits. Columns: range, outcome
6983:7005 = 35.2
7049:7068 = 31.9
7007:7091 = 37.1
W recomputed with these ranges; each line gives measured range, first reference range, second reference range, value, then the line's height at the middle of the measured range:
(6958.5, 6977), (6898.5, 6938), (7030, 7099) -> 0.3 angstrom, 28.7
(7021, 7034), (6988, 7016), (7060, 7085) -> 0.7 angstrom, 28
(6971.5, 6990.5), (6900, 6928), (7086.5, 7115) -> -0.8 angstrom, 28.1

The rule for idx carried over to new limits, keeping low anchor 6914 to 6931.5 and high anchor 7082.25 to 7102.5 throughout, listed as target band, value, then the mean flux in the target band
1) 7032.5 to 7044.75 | -0.4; 28.7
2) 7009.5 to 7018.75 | 0.6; 26.1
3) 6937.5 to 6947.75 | -0.2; 29.4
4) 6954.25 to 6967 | -0.5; 29.7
